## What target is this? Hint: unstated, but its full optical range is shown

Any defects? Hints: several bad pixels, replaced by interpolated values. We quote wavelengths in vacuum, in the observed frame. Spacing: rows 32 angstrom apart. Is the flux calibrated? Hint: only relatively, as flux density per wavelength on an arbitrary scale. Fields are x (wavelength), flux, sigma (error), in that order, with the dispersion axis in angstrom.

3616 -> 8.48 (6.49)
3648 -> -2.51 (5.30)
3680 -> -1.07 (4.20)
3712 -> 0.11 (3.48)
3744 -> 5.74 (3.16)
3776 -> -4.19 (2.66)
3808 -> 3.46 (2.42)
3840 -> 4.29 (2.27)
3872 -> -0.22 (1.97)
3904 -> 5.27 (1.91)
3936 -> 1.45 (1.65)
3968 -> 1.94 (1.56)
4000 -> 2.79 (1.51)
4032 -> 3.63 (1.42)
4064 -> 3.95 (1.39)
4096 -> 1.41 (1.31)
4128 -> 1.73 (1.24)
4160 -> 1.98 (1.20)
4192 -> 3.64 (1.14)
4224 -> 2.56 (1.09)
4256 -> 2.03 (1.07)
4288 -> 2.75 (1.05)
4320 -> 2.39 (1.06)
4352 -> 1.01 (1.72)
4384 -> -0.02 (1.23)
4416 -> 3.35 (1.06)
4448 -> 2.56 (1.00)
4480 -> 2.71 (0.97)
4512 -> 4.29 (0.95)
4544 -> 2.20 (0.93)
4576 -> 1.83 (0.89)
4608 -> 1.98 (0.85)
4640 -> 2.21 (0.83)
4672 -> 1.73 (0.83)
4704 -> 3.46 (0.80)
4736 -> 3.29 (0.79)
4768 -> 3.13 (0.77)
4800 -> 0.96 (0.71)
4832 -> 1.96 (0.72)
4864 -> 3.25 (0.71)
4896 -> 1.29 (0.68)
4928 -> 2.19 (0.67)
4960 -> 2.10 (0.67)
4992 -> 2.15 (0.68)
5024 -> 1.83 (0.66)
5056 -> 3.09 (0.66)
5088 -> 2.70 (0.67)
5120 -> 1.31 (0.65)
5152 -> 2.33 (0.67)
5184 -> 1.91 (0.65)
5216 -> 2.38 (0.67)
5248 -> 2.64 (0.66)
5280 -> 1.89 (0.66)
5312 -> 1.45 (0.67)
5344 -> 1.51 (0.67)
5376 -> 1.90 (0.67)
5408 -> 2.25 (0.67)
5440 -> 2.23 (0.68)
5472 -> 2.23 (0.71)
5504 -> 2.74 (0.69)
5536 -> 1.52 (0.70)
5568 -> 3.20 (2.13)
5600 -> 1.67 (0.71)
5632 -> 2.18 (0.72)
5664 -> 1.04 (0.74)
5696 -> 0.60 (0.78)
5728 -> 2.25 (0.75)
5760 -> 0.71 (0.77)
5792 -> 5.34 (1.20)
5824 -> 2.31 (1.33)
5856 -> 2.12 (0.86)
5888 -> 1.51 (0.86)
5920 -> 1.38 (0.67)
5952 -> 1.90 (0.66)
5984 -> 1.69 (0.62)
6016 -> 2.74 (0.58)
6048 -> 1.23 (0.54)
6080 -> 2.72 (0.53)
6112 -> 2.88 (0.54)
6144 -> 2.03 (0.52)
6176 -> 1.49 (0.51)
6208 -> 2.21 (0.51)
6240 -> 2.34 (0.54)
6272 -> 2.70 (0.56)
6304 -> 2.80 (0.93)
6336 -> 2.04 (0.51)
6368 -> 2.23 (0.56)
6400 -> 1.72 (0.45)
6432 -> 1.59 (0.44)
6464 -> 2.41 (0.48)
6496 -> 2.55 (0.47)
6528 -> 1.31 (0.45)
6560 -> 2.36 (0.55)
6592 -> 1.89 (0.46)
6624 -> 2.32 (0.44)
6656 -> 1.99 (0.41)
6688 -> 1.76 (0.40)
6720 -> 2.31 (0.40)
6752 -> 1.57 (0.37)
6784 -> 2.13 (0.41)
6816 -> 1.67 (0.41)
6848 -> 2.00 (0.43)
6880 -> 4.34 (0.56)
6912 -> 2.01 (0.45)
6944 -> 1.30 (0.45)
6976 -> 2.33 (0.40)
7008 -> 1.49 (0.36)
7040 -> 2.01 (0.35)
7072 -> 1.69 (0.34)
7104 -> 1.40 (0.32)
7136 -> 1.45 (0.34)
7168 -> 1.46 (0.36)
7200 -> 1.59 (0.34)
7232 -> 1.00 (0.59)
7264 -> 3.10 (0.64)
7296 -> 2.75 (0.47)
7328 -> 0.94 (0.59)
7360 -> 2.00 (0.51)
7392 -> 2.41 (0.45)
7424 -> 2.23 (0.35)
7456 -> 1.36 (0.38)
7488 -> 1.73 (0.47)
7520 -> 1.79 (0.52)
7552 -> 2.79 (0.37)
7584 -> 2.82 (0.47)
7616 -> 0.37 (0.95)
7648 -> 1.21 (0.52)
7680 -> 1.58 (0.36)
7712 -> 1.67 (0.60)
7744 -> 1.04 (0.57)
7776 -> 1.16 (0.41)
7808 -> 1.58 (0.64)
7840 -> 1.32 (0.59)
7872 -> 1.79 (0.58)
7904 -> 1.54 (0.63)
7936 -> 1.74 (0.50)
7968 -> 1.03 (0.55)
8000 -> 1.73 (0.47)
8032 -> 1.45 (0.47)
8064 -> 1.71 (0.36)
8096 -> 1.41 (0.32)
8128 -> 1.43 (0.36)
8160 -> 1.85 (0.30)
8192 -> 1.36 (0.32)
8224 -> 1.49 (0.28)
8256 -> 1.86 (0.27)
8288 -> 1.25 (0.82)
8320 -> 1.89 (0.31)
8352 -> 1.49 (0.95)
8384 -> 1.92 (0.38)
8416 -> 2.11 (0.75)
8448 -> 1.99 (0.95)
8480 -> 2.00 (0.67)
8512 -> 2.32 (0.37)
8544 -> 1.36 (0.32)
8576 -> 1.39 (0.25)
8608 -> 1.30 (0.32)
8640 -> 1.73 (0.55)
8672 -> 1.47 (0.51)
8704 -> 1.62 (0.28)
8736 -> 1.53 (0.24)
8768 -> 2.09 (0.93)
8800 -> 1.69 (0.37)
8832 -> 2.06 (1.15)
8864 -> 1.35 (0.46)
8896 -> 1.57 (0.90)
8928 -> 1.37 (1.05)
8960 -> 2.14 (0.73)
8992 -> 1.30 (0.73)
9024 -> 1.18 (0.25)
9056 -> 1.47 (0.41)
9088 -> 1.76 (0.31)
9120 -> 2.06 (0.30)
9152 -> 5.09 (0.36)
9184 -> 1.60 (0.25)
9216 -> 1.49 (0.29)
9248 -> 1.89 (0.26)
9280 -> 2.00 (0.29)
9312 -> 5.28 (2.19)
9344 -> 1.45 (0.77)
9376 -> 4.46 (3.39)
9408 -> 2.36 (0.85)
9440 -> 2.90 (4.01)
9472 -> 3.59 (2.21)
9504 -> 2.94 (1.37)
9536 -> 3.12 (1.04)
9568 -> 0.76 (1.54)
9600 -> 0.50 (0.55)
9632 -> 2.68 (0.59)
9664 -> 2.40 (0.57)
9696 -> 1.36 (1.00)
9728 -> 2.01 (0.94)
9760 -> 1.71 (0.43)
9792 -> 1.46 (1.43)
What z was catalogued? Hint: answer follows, 1.46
